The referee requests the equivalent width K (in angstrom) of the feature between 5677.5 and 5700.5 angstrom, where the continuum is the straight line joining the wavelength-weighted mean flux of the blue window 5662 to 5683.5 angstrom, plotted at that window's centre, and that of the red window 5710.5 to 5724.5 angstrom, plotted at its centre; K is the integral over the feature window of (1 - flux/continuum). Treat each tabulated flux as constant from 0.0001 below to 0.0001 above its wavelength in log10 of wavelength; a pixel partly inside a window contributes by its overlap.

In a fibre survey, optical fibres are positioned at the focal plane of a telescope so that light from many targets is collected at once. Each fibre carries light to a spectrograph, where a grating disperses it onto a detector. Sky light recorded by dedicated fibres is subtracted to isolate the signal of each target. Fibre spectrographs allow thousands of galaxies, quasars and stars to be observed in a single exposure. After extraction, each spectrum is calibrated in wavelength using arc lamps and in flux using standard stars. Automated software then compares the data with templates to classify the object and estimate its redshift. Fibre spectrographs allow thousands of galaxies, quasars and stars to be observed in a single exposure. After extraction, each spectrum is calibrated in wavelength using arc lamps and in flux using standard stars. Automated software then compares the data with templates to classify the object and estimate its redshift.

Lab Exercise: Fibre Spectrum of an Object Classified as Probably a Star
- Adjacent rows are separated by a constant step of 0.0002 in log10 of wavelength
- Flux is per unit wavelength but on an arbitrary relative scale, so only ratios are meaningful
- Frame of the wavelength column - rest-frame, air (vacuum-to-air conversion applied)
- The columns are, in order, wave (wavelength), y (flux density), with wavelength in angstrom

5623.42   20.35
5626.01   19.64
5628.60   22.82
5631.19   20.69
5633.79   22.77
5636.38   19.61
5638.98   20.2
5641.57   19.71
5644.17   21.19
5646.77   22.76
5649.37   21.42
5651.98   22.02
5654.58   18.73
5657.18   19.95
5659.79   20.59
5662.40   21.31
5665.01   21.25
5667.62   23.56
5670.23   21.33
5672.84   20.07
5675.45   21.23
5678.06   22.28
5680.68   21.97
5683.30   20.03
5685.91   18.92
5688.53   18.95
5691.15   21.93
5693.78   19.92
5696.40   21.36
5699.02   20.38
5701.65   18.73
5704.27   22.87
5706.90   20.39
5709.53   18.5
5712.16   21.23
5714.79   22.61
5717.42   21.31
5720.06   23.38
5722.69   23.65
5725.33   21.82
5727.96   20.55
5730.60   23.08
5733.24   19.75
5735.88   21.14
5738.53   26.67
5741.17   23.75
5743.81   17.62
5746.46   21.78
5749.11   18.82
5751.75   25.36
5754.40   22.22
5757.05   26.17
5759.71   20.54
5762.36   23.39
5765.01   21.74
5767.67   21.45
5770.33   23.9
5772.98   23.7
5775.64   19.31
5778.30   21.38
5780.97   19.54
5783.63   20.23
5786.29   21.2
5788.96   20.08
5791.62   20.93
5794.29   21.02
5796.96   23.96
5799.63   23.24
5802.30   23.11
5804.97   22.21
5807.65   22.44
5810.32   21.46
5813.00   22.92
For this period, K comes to 1.31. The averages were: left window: 21.5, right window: 22.3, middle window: 20.6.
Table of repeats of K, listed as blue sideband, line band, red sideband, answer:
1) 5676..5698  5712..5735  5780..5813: -1.0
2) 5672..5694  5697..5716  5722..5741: 0.7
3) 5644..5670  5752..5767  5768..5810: -0.9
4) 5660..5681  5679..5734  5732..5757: 2.0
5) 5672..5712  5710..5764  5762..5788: -2.9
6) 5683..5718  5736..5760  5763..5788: -1.7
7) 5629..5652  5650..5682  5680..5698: -0.7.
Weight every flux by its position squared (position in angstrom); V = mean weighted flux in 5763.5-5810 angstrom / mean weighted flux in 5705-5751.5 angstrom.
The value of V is 1.0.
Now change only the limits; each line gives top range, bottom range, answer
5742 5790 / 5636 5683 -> 1.06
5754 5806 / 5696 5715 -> 1.09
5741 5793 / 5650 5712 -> 1.07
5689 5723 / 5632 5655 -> 1.03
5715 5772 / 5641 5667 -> 1.10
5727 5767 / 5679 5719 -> 1.09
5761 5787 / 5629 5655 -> 1.07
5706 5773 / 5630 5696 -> 1.09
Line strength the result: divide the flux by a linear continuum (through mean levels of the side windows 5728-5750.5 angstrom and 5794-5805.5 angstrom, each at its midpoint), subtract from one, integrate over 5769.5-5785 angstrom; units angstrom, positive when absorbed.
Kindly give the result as 0.8 angstrom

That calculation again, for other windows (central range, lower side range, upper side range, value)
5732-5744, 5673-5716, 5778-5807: -0.6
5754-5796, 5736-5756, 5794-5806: 1.7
